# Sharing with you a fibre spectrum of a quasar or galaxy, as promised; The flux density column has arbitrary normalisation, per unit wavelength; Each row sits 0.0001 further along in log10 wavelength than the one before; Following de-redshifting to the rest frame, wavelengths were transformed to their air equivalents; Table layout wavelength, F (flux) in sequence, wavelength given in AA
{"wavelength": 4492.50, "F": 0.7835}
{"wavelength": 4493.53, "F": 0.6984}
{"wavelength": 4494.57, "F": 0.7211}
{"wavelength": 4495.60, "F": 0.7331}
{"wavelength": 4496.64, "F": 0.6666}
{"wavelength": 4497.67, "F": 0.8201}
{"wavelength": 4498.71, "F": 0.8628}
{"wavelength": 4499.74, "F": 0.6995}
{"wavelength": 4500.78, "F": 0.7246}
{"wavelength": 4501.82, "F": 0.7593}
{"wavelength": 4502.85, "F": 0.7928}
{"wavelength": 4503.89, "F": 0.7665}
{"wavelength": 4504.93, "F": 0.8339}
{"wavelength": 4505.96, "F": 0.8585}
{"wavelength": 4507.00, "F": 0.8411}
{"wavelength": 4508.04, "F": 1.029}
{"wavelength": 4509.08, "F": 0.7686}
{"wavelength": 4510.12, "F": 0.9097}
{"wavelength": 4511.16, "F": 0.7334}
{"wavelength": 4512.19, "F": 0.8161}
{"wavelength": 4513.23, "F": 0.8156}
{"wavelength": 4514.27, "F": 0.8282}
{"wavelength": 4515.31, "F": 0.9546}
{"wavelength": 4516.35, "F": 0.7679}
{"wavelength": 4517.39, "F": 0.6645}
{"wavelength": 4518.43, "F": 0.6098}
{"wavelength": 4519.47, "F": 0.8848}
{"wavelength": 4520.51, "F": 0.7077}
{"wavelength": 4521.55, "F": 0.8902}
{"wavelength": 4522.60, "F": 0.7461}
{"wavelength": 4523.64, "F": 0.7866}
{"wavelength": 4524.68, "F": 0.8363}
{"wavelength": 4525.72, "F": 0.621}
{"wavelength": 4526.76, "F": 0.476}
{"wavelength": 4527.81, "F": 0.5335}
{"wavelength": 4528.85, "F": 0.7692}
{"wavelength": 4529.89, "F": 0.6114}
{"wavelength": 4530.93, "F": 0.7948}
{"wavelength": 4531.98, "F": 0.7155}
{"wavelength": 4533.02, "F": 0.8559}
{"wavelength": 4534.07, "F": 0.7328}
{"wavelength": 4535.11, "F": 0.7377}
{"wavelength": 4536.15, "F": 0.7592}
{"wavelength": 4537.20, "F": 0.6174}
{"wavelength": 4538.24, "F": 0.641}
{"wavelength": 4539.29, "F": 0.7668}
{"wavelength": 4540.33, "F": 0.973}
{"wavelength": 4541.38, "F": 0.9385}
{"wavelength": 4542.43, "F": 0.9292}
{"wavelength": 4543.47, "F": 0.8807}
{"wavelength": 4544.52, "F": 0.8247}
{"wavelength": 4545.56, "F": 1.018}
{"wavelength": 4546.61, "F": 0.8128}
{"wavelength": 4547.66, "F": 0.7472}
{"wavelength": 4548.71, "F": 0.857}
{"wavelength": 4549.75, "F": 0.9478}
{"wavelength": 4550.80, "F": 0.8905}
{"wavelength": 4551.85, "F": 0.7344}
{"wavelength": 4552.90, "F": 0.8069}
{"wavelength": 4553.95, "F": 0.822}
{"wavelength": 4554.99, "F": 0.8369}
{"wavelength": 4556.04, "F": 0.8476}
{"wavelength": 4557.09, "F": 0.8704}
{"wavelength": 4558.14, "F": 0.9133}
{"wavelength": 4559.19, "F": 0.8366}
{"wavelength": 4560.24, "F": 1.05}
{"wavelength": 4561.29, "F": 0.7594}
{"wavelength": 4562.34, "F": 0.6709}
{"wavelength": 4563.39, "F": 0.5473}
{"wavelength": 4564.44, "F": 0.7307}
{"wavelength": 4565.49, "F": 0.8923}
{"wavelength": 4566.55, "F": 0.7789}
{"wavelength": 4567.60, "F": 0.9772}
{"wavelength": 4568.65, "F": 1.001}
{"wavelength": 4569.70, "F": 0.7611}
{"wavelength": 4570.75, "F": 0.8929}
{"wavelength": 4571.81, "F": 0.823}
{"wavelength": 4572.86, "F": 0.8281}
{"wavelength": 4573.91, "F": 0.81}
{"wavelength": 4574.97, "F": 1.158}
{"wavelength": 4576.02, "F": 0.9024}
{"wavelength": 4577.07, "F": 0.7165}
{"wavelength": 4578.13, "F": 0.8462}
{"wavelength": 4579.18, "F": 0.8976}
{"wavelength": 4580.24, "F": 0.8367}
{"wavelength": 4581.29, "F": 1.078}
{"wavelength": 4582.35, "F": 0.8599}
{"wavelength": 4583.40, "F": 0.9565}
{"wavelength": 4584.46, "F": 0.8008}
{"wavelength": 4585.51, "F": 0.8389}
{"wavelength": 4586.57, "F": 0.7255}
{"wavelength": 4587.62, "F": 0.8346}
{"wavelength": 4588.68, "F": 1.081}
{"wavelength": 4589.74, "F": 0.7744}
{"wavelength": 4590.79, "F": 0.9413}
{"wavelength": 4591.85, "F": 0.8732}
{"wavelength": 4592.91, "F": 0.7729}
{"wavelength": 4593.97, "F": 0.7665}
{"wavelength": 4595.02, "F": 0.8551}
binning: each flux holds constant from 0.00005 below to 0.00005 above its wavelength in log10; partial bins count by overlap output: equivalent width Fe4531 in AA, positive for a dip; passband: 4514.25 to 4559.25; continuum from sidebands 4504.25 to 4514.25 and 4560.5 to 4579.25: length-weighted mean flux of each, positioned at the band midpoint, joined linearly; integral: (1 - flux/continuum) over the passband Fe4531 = 2.6 AA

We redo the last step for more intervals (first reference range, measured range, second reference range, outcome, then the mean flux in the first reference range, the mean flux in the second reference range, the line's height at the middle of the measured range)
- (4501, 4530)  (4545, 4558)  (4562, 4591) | -0.5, 0.774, 0.856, 0.822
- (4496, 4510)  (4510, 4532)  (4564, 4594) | 1.9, 0.804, 0.869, 0.82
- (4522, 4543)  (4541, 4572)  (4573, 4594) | -1.6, 0.743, 0.875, 0.805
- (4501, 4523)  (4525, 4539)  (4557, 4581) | 2.3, 0.808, 0.85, 0.822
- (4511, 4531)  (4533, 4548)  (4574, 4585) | -0.4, 0.742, 0.901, 0.795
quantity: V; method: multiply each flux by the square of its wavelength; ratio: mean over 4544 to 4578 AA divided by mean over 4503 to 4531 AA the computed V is 1.1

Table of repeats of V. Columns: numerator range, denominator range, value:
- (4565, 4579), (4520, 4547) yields 1.16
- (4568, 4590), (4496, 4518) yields 1.13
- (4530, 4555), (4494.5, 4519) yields 1.04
